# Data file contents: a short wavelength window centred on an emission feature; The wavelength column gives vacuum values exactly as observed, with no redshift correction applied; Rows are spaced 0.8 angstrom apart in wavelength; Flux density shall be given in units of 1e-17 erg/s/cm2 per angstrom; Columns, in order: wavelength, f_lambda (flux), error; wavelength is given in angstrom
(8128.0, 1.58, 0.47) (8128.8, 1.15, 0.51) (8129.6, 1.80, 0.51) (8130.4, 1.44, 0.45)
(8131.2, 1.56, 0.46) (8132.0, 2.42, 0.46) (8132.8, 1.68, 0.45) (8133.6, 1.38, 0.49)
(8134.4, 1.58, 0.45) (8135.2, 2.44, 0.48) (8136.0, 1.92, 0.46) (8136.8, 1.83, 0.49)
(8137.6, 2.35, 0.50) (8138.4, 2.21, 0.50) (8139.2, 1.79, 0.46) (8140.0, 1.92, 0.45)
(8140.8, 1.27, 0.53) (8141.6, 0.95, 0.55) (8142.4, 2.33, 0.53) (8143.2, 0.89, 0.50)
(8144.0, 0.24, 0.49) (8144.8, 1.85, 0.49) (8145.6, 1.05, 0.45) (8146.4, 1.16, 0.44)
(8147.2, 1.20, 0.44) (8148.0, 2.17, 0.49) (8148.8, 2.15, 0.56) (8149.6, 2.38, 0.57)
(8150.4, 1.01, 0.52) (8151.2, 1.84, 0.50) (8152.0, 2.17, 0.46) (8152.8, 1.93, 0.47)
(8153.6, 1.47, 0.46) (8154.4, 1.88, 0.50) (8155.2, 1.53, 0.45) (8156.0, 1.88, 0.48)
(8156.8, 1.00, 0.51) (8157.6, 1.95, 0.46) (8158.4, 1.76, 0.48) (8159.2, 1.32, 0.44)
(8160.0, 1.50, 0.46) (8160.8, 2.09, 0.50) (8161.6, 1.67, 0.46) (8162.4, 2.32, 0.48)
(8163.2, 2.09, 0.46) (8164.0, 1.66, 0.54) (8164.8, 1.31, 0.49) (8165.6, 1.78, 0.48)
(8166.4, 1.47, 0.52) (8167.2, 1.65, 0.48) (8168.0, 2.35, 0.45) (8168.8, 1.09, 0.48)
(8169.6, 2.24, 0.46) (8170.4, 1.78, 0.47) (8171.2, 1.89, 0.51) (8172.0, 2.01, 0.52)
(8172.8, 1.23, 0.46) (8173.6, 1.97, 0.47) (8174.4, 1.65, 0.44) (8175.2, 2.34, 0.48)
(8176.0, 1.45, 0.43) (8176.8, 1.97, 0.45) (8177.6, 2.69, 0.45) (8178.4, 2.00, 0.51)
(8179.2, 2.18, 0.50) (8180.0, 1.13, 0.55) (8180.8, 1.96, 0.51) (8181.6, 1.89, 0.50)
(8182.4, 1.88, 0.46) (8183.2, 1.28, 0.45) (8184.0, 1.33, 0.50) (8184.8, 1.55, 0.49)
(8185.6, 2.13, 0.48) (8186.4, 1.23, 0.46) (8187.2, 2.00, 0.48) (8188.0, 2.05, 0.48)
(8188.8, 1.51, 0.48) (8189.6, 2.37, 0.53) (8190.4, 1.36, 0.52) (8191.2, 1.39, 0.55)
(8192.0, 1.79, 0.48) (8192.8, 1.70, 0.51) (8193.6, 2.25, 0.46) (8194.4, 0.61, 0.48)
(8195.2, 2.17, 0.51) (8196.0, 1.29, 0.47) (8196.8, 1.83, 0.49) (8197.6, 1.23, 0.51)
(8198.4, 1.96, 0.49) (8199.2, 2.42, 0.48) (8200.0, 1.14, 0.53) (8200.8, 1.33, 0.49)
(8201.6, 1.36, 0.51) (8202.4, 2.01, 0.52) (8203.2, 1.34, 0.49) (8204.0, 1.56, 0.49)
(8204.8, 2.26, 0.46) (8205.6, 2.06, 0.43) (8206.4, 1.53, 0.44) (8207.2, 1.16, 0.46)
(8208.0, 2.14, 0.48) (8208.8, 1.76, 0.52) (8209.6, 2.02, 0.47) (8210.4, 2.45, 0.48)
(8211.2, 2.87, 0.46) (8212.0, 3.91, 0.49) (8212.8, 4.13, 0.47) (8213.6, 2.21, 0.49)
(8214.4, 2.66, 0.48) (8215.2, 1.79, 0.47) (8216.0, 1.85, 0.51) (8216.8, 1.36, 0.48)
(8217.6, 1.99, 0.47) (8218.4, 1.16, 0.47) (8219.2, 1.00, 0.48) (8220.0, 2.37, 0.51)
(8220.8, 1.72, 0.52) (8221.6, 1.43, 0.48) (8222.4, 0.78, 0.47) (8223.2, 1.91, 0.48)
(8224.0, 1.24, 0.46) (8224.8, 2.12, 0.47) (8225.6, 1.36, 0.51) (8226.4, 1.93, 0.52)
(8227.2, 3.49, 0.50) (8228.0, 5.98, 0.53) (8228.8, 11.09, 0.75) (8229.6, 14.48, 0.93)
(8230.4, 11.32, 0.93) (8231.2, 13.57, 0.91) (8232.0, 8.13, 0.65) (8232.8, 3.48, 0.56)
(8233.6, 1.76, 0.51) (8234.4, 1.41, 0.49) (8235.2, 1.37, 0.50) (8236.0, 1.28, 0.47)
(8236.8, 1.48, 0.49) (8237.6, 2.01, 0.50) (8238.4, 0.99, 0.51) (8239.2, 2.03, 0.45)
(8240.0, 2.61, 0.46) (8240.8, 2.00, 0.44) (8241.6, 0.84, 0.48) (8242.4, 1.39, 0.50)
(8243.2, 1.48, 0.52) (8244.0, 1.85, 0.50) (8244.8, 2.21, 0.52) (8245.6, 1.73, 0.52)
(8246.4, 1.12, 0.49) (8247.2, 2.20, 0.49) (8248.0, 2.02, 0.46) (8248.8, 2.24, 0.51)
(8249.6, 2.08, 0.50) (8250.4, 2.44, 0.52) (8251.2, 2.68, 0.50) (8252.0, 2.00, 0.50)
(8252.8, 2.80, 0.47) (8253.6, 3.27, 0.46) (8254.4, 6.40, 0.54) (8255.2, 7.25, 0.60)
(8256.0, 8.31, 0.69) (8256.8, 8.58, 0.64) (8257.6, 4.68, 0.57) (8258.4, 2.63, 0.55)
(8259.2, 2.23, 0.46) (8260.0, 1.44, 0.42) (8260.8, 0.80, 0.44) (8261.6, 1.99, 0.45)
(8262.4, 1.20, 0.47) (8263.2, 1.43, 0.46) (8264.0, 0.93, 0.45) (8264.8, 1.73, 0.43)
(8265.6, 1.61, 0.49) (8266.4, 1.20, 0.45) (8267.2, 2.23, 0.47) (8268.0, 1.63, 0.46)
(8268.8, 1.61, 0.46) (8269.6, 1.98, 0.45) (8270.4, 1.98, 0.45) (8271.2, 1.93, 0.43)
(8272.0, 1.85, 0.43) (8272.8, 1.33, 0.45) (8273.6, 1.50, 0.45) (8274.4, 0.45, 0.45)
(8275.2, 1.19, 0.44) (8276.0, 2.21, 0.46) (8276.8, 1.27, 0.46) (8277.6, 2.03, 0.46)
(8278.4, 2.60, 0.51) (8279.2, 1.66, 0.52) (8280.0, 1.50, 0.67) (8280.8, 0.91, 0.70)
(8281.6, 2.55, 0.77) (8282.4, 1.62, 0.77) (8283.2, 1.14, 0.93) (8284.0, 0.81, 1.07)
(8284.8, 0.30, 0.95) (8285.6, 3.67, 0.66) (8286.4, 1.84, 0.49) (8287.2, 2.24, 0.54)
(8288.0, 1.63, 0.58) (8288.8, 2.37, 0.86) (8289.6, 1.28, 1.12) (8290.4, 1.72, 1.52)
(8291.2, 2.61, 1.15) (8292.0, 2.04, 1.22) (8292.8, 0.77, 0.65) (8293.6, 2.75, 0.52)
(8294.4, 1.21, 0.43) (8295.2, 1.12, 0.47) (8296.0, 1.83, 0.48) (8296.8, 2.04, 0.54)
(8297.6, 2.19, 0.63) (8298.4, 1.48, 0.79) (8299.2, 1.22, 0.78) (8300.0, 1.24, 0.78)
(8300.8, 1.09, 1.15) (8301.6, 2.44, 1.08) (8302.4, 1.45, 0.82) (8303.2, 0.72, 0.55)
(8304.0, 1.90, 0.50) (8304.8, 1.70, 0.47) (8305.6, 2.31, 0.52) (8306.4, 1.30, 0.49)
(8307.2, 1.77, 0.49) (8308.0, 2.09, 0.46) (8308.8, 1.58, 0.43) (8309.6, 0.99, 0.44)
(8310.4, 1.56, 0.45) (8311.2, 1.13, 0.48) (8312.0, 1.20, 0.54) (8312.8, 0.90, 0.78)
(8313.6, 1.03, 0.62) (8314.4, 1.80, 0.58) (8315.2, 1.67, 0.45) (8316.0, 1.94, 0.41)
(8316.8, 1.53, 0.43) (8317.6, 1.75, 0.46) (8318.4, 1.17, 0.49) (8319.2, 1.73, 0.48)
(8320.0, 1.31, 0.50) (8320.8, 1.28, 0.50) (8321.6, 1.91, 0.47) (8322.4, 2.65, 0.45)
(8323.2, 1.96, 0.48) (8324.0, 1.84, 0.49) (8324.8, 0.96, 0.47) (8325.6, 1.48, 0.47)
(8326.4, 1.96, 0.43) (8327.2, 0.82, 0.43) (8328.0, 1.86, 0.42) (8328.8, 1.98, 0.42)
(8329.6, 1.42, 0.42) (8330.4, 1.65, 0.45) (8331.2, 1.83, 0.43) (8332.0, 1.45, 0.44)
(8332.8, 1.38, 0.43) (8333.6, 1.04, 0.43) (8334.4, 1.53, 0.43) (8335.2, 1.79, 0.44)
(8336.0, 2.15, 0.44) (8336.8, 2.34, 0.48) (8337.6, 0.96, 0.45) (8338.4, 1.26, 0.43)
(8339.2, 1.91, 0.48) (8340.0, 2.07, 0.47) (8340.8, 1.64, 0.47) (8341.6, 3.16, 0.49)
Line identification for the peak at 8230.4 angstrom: H-alpha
